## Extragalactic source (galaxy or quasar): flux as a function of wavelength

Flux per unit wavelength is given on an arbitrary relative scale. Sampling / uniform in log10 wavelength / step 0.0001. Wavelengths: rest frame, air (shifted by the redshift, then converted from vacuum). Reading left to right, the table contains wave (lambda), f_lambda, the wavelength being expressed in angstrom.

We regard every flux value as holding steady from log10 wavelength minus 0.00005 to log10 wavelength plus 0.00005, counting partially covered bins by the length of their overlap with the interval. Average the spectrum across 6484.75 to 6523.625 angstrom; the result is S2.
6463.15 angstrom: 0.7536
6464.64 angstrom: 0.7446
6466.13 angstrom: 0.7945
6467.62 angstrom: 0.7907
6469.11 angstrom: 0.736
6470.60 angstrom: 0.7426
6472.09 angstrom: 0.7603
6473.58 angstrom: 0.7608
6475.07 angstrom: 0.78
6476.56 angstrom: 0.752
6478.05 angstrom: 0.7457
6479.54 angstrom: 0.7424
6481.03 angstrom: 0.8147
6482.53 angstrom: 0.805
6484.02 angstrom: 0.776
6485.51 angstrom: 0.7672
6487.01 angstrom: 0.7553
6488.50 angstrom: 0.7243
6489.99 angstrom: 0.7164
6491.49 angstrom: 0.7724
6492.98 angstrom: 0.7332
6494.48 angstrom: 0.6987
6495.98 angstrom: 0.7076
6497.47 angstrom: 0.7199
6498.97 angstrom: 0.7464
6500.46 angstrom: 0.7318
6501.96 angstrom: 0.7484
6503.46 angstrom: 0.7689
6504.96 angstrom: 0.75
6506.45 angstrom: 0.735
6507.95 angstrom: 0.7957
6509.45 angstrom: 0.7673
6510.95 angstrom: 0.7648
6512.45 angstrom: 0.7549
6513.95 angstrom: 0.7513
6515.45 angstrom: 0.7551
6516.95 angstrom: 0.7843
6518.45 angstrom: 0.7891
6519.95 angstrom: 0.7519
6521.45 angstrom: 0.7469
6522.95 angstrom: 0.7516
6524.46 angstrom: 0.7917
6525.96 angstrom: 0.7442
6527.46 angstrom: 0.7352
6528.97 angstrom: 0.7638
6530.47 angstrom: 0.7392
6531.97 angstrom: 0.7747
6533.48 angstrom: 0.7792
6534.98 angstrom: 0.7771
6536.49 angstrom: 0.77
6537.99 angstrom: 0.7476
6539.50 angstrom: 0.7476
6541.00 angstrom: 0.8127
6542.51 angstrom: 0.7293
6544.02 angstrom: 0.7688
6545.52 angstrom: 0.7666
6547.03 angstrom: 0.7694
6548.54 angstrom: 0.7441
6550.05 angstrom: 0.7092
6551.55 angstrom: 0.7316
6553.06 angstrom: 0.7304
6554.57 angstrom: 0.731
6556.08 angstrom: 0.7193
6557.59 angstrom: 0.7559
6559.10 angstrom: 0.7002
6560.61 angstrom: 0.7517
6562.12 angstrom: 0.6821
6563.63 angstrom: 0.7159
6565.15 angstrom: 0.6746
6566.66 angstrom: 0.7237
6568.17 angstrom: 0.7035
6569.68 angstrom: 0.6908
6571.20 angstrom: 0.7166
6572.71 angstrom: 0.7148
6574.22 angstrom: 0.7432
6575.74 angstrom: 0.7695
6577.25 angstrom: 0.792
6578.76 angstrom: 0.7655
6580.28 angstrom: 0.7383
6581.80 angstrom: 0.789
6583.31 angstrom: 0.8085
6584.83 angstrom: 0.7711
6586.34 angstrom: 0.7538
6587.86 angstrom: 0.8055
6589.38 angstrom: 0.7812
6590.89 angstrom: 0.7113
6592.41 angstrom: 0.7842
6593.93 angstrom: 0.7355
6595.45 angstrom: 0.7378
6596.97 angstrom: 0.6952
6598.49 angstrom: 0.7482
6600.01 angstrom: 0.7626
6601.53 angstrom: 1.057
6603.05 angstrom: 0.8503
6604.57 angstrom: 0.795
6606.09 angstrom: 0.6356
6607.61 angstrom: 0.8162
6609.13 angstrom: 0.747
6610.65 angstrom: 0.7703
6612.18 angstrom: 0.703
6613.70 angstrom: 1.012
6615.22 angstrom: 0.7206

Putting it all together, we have 0.75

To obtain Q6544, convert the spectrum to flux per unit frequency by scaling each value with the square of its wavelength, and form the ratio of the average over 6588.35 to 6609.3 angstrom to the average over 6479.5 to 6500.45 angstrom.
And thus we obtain 1.07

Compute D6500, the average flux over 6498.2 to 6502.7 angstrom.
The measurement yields 0.742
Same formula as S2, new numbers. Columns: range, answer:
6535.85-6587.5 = 0.743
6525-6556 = 0.753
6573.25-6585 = 0.771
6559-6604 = 0.757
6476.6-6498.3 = 0.749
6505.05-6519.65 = 0.765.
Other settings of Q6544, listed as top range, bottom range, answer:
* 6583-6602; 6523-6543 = 1.04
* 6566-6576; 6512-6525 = 0.96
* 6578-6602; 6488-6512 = 1.07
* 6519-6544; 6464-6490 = 1.01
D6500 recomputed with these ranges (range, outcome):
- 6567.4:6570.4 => 0.698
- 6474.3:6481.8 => 0.767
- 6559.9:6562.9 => 0.717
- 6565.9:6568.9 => 0.715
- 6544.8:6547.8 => 0.767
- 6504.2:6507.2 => 0.744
